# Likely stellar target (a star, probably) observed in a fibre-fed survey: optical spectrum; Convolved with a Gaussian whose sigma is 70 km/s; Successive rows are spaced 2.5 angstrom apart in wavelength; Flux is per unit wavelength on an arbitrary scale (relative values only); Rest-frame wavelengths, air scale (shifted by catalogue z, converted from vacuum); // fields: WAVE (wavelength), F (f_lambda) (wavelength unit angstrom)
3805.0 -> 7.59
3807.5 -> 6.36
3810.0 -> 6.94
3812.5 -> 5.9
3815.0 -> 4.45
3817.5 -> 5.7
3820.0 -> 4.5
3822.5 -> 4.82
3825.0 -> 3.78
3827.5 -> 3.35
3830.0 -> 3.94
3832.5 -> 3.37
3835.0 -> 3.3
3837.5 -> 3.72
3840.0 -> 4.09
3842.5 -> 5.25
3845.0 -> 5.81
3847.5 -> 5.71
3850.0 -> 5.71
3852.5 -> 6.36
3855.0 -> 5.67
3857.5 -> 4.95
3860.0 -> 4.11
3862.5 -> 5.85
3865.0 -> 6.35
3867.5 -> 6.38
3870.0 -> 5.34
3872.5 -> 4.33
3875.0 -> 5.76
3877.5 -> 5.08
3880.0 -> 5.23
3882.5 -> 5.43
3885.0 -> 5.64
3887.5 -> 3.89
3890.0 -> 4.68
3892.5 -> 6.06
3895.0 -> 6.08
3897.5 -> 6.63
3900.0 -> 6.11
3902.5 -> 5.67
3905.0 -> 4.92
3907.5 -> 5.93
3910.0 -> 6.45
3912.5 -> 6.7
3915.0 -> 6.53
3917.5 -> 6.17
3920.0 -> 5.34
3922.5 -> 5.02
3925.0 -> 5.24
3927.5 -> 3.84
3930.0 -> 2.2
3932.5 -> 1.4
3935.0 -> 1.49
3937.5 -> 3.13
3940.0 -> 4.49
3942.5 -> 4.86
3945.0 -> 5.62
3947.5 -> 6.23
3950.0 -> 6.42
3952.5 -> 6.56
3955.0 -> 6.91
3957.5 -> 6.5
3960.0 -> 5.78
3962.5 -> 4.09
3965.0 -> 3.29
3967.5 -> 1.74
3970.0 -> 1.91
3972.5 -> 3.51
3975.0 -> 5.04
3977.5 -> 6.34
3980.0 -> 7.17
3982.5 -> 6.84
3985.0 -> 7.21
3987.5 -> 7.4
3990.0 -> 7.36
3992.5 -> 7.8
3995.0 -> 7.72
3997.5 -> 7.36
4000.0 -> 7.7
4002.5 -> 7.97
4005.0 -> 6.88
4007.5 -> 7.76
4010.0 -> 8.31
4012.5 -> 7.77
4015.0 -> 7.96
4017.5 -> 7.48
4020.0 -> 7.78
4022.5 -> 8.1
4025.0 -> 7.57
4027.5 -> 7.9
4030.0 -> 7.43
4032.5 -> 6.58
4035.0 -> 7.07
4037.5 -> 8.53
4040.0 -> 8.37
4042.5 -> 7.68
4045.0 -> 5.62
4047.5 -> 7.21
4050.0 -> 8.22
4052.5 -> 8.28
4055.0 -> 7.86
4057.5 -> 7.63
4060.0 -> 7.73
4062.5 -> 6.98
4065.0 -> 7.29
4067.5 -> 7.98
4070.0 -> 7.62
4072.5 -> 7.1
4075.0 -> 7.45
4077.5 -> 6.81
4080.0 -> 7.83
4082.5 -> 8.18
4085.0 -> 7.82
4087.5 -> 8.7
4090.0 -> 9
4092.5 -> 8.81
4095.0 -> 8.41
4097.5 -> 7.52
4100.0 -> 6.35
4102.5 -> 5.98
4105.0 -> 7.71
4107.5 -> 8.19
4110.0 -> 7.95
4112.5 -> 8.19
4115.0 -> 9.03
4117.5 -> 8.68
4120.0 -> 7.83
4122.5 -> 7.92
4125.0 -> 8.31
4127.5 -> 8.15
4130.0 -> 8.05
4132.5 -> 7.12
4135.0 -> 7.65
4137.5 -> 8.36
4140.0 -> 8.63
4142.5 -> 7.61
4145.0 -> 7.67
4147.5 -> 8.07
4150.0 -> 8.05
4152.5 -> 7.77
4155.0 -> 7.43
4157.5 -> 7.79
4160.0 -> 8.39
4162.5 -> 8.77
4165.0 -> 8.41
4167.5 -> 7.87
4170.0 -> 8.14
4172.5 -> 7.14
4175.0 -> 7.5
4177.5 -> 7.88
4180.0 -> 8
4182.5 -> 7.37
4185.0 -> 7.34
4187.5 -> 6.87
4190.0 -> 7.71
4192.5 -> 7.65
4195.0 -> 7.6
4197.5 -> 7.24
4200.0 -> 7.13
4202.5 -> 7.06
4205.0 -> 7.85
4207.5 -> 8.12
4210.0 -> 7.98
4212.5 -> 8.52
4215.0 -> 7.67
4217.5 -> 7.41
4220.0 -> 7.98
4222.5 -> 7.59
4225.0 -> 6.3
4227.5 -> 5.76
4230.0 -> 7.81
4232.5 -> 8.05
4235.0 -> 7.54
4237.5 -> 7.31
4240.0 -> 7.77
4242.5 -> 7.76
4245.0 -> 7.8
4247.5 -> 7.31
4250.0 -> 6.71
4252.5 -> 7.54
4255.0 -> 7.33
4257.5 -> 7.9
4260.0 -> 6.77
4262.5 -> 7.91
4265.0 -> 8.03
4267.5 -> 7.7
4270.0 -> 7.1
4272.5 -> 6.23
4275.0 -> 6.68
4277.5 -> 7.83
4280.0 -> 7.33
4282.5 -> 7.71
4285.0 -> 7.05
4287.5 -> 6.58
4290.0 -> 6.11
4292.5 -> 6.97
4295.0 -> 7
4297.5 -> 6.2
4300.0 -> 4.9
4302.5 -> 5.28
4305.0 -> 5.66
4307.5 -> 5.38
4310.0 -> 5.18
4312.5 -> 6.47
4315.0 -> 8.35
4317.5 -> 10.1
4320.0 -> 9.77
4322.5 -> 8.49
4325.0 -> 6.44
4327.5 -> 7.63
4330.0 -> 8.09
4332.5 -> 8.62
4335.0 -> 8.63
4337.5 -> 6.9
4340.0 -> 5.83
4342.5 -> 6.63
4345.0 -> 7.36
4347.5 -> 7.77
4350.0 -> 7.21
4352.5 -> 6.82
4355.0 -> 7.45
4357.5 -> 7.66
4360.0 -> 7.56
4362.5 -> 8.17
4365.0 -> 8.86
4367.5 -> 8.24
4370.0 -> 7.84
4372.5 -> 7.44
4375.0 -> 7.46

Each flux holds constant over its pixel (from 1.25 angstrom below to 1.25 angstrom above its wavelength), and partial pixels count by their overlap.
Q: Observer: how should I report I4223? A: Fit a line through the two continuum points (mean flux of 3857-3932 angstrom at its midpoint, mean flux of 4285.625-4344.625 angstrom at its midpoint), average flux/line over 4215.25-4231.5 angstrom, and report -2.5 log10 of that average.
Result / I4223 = -0.08 mag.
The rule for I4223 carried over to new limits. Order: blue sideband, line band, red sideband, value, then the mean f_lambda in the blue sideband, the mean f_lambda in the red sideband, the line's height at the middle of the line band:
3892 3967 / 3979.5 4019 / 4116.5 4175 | -0.24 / 5.15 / 7.98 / 6.06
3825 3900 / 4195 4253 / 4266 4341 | -0.12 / 5.1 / 7.08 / 6.72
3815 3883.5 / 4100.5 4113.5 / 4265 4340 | -0.21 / 4.95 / 7.11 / 6.18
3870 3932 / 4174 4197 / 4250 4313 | -0.18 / 5.32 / 6.76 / 6.39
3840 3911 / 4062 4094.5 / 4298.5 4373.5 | -0.23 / 5.52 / 7.35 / 6.33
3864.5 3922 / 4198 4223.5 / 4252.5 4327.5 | -0.14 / 5.67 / 7.07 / 6.79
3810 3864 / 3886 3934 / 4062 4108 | 0.09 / 4.84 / 7.67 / 5.67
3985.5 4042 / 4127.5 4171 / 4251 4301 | -0.09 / 7.67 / 7.05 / 7.35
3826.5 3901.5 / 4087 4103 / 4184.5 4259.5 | -0.18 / 5.15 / 7.48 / 6.65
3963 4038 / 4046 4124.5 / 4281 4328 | -0.15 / 6.74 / 6.9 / 6.78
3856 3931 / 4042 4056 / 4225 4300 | -0.21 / 5.41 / 7.18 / 6.15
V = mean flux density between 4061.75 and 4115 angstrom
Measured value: 7.75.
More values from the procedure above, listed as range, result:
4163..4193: 7.68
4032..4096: 7.73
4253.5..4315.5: 6.77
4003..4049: 7.57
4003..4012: 7.69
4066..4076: 7.53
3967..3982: 4.54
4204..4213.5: 8.11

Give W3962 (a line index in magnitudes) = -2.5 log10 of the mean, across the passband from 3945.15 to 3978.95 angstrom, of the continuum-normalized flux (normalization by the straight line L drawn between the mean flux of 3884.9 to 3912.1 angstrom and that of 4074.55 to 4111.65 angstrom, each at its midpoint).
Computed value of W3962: 0.26 mag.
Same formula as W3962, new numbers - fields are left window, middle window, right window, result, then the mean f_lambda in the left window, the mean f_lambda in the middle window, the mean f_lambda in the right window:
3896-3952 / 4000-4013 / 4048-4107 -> -0.193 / 5.04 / 7.73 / 7.71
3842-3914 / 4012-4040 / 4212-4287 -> -0.213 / 5.6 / 7.68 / 7.39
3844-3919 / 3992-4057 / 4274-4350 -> -0.240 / 5.65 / 7.65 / 7.1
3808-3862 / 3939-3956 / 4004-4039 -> 0.120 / 4.87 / 5.88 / 7.66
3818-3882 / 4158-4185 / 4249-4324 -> -0.213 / 4.93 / 7.91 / 7.07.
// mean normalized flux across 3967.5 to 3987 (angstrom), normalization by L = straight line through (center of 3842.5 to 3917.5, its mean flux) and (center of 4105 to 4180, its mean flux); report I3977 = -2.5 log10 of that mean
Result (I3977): 0.23 mag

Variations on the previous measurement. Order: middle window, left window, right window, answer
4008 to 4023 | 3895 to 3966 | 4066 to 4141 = -0.21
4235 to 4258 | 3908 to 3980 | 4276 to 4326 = -0.13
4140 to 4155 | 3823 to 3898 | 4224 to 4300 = -0.20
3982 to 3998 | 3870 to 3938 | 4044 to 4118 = -0.17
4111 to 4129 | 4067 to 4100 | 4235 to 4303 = -0.08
